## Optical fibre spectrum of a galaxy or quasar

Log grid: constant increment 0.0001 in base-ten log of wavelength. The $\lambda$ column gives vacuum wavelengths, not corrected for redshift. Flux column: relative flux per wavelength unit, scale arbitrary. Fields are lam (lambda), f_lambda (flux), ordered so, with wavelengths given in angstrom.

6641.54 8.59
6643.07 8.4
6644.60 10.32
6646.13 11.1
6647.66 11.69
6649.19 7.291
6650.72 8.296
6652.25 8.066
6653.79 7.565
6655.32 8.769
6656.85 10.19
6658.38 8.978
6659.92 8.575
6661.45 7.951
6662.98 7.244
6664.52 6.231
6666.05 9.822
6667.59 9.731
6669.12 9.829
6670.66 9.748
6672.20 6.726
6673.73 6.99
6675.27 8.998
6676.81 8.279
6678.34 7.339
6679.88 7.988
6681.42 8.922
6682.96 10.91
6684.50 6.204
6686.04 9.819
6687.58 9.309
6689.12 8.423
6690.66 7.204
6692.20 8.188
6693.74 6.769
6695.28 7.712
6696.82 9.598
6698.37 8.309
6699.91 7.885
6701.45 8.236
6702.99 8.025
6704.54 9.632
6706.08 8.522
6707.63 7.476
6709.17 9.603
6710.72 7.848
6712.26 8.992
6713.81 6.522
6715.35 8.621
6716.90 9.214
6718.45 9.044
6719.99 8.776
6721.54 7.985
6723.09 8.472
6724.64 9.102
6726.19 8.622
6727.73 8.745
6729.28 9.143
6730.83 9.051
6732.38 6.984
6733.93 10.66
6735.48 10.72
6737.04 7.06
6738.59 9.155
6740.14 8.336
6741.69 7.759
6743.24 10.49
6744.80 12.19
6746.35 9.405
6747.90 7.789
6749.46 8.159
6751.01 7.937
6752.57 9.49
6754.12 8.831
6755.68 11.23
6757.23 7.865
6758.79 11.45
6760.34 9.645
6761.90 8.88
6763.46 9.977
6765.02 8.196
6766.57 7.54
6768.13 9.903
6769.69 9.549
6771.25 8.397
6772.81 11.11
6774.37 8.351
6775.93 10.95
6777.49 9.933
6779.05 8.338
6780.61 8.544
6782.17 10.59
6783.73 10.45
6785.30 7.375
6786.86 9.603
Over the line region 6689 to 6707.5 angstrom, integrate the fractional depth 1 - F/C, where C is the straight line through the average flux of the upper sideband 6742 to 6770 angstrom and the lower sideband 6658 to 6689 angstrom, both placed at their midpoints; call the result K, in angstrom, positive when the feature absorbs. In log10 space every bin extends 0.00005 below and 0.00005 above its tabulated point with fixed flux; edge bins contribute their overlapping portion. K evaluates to 1.18 angstrom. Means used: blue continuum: 8.47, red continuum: 9.33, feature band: 8.18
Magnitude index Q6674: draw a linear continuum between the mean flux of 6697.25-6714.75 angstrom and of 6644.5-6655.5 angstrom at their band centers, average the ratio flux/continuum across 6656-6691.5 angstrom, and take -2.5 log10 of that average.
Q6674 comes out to 0.03 mag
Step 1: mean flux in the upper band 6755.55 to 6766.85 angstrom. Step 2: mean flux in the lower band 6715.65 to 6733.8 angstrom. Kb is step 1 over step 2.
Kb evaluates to 1.07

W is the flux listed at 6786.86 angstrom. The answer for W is 9.603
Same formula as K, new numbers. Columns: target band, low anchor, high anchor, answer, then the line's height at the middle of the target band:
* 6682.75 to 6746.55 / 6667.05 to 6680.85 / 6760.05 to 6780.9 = 0.7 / 8.75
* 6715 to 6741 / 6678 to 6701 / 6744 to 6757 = 0.4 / 8.95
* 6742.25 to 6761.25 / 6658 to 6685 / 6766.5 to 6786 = -0.8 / 9.14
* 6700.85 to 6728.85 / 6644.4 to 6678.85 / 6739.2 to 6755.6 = 1.3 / 8.96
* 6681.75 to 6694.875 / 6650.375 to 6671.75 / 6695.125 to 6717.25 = 0.2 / 8.5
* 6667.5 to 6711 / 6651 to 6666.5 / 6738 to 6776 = 1.0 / 8.61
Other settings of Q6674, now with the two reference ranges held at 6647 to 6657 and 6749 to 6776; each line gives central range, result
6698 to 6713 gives 0.066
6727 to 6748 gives 0.000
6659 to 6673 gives 0.046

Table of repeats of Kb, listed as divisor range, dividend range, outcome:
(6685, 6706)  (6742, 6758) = 1.11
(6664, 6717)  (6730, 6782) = 1.10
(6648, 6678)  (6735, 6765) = 1.10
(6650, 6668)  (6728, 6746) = 1.09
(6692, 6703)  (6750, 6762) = 1.16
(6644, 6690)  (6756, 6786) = 1.08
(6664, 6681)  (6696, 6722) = 1.01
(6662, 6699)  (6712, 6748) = 1.07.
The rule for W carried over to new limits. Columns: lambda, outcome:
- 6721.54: 7.985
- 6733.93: 10.66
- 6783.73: 10.45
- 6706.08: 8.522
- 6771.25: 8.397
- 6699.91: 7.885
